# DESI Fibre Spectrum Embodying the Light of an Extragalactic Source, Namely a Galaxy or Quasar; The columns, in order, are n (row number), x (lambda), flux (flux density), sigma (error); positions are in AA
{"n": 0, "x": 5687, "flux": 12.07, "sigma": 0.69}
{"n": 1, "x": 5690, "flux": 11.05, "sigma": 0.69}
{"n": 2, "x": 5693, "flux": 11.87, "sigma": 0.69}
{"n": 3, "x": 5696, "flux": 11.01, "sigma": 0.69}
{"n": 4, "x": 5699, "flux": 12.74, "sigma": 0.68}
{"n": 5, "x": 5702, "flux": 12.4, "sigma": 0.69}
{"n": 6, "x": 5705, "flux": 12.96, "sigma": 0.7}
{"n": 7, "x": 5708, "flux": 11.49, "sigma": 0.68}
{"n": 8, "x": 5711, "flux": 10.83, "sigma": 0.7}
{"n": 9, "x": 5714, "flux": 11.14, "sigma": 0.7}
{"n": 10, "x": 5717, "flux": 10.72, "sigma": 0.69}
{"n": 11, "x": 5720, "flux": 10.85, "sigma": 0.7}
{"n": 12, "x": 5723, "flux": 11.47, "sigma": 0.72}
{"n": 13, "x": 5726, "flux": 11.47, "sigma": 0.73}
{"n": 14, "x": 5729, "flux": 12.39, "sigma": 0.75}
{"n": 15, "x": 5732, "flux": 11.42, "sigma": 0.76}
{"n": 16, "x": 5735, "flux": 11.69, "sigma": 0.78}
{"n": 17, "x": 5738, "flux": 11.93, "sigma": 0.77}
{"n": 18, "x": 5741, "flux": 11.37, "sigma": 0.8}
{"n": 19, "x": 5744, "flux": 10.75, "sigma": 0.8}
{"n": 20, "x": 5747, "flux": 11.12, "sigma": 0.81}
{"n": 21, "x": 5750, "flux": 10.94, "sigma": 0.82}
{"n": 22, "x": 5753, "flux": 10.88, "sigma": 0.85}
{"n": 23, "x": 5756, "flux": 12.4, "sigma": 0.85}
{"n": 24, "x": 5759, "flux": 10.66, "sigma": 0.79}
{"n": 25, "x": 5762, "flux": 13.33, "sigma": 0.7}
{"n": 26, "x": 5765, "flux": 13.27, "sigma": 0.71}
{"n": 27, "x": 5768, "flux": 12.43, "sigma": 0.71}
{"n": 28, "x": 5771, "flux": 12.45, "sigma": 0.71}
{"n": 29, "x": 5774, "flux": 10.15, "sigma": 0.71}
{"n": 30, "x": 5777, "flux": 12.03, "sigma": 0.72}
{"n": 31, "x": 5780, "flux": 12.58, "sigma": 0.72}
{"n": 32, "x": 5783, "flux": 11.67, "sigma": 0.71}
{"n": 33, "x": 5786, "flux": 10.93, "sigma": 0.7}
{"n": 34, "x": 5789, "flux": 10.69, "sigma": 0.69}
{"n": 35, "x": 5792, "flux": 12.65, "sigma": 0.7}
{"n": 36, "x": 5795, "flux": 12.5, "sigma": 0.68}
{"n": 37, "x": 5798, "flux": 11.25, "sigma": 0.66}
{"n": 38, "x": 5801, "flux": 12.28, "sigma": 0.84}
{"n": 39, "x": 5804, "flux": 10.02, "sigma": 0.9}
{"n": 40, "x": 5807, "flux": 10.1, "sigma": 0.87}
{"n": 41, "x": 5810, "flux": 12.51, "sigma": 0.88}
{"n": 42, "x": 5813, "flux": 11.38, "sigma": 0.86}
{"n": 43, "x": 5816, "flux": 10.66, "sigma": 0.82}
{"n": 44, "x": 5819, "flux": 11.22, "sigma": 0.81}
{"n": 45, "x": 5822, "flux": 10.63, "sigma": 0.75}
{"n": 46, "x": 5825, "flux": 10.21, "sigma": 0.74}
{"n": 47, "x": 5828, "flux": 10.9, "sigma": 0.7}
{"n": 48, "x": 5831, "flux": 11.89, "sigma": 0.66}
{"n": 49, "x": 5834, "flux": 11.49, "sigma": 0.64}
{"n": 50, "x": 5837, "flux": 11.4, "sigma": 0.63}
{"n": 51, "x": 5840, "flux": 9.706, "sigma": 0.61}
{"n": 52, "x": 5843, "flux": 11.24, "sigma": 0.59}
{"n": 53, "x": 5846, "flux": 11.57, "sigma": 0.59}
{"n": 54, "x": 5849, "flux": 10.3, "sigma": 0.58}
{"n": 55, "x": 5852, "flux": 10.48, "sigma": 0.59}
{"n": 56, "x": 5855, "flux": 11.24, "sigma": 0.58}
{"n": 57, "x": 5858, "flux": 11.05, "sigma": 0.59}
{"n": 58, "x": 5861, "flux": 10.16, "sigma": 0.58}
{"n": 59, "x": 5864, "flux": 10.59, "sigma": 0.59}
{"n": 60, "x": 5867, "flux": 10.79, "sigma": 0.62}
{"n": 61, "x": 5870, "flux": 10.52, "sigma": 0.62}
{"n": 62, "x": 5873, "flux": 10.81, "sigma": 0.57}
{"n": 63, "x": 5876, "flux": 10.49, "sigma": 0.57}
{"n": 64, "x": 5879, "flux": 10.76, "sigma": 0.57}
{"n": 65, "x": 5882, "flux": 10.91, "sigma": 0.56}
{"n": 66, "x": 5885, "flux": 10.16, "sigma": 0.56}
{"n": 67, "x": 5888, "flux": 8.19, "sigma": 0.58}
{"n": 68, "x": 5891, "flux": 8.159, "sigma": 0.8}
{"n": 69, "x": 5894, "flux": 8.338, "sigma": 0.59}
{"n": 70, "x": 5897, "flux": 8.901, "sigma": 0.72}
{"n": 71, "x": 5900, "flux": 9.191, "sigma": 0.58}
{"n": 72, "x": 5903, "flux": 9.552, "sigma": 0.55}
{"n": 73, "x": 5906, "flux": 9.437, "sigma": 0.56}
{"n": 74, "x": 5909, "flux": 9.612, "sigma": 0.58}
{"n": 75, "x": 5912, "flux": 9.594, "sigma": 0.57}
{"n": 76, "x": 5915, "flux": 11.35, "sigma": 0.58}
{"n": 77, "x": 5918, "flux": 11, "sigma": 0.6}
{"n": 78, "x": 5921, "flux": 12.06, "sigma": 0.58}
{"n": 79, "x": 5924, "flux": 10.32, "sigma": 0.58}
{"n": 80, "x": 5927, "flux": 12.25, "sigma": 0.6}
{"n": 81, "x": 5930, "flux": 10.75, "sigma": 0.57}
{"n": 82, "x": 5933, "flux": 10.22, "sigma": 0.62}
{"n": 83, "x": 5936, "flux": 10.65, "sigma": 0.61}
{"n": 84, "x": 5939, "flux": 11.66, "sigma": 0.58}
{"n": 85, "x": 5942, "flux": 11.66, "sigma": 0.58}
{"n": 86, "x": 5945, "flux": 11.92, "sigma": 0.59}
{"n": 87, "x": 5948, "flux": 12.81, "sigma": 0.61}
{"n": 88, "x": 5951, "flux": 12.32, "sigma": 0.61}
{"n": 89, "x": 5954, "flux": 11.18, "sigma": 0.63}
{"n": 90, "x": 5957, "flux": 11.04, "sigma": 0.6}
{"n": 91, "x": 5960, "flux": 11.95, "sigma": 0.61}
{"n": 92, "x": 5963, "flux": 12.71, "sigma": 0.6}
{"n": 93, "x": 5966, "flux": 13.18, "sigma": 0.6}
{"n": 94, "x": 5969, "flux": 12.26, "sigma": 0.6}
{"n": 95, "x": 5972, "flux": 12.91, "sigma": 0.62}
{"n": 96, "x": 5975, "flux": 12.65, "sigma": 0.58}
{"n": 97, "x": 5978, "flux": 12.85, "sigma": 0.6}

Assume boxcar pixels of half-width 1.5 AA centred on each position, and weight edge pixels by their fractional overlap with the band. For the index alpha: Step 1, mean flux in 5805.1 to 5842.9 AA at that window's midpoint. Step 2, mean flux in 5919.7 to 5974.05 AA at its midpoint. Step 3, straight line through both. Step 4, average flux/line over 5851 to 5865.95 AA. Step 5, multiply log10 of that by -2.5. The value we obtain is 0.05 mag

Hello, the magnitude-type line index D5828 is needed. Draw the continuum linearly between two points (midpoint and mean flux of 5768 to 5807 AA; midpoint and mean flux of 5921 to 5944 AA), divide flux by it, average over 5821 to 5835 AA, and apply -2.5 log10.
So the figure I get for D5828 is 0.04 mag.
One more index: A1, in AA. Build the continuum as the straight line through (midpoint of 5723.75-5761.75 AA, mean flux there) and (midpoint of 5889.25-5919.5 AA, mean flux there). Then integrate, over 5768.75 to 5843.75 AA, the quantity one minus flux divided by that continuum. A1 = -4.3 AA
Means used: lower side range 11.5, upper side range 9.5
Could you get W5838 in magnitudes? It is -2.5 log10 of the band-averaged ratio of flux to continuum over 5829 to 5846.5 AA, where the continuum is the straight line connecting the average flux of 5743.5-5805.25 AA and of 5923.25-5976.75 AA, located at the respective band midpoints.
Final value 0.05 mag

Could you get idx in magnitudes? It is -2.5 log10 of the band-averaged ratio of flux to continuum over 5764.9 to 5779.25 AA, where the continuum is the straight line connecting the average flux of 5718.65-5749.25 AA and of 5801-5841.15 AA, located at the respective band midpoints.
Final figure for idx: -0.07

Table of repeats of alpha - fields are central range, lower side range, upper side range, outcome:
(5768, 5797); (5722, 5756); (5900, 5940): -0.050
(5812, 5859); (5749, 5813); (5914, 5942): 0.053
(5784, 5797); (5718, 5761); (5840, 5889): -0.059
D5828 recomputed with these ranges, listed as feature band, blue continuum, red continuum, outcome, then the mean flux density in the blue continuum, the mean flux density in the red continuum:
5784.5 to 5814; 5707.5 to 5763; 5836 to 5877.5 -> -0.04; 11.4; 10.7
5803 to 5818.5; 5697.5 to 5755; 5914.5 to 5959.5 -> 0.05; 11.5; 11.4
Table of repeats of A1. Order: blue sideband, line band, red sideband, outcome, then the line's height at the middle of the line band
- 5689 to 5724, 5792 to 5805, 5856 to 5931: -0.97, 10.9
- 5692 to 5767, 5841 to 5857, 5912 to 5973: 0.99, 11.6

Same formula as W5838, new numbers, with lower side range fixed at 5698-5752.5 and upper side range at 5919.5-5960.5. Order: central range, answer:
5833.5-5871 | 0.068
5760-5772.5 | -0.114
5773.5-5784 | -0.022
